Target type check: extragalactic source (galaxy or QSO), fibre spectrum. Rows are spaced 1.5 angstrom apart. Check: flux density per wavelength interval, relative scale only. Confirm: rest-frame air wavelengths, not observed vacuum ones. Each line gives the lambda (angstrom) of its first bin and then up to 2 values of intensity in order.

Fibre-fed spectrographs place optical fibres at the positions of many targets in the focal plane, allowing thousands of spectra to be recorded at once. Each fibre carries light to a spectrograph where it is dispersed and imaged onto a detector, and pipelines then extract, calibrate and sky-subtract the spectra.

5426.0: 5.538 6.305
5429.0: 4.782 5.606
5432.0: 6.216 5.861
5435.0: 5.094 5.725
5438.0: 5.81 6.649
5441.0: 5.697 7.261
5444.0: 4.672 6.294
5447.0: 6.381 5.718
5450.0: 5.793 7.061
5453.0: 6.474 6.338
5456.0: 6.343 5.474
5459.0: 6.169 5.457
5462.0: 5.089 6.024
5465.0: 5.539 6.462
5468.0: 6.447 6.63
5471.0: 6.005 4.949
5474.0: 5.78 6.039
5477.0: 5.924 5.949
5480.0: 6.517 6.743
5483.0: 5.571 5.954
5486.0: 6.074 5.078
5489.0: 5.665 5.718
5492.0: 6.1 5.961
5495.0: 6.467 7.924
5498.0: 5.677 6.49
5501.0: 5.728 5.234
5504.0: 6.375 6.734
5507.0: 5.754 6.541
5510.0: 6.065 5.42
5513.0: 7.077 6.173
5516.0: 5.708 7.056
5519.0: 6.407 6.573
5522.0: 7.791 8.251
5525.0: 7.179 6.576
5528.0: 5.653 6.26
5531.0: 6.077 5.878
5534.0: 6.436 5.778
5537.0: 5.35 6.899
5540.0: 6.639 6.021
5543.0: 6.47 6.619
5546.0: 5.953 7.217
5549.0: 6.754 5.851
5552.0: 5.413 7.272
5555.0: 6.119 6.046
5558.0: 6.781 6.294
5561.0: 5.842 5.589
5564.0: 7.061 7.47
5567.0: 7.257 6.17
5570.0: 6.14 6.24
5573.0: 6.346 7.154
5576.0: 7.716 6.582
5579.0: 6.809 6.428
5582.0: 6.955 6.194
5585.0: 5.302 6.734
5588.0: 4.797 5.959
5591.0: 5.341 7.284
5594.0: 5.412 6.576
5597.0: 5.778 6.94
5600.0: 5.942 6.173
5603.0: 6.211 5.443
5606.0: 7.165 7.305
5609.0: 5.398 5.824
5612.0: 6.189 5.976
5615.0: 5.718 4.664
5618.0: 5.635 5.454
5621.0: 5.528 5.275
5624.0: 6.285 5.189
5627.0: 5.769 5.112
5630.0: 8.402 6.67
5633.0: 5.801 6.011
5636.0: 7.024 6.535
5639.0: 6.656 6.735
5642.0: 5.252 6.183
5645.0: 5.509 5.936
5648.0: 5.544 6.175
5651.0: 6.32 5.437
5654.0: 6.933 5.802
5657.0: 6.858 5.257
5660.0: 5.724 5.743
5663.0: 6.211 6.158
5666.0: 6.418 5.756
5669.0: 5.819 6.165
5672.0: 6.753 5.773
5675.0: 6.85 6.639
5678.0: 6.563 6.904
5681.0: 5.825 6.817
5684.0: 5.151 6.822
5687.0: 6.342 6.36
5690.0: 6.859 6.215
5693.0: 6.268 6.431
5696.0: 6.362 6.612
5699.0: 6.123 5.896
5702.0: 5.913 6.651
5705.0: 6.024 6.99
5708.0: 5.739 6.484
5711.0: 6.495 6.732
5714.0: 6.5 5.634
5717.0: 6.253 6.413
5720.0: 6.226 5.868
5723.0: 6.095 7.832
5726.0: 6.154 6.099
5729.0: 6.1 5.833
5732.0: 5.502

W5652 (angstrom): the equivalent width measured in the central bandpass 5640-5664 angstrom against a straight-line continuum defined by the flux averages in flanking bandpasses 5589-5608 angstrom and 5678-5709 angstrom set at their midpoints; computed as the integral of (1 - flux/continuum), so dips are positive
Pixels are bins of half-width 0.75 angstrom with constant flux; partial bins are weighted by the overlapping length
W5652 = 1.2 angstrom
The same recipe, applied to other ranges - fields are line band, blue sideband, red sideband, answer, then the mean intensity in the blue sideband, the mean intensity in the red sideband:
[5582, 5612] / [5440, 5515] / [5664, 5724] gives 0.38 angstrom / 6.06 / 6.3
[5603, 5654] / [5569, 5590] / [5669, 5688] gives 2.82 angstrom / 6.39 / 6.36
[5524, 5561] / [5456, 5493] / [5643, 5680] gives -2.06 angstrom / 5.9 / 6.13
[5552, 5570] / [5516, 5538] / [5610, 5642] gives -0.42 angstrom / 6.5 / 6.01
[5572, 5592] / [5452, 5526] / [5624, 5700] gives -0.45 angstrom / 6.19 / 6.22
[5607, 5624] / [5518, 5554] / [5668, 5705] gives 1.78 angstrom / 6.47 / 6.33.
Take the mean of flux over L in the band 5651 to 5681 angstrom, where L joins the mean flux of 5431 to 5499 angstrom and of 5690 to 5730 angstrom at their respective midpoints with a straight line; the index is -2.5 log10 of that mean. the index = 0.01 mag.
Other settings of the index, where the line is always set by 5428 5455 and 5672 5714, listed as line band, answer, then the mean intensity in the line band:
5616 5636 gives 0.067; 5.89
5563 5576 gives -0.099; 6.76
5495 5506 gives -0.043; 6.31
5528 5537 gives 0.023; 5.99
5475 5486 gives -0.012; 6.1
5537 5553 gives -0.037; 6.35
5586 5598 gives 0.039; 5.99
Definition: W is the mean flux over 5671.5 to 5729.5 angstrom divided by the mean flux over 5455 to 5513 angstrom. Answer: 1.06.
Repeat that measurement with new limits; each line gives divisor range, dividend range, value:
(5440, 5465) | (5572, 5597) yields 1.05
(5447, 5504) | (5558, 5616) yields 1.05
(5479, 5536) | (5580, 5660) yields 0.96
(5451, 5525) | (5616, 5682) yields 0.98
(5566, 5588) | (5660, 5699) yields 0.97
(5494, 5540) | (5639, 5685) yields 0.96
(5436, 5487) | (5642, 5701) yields 1.03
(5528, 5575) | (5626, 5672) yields 0.97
